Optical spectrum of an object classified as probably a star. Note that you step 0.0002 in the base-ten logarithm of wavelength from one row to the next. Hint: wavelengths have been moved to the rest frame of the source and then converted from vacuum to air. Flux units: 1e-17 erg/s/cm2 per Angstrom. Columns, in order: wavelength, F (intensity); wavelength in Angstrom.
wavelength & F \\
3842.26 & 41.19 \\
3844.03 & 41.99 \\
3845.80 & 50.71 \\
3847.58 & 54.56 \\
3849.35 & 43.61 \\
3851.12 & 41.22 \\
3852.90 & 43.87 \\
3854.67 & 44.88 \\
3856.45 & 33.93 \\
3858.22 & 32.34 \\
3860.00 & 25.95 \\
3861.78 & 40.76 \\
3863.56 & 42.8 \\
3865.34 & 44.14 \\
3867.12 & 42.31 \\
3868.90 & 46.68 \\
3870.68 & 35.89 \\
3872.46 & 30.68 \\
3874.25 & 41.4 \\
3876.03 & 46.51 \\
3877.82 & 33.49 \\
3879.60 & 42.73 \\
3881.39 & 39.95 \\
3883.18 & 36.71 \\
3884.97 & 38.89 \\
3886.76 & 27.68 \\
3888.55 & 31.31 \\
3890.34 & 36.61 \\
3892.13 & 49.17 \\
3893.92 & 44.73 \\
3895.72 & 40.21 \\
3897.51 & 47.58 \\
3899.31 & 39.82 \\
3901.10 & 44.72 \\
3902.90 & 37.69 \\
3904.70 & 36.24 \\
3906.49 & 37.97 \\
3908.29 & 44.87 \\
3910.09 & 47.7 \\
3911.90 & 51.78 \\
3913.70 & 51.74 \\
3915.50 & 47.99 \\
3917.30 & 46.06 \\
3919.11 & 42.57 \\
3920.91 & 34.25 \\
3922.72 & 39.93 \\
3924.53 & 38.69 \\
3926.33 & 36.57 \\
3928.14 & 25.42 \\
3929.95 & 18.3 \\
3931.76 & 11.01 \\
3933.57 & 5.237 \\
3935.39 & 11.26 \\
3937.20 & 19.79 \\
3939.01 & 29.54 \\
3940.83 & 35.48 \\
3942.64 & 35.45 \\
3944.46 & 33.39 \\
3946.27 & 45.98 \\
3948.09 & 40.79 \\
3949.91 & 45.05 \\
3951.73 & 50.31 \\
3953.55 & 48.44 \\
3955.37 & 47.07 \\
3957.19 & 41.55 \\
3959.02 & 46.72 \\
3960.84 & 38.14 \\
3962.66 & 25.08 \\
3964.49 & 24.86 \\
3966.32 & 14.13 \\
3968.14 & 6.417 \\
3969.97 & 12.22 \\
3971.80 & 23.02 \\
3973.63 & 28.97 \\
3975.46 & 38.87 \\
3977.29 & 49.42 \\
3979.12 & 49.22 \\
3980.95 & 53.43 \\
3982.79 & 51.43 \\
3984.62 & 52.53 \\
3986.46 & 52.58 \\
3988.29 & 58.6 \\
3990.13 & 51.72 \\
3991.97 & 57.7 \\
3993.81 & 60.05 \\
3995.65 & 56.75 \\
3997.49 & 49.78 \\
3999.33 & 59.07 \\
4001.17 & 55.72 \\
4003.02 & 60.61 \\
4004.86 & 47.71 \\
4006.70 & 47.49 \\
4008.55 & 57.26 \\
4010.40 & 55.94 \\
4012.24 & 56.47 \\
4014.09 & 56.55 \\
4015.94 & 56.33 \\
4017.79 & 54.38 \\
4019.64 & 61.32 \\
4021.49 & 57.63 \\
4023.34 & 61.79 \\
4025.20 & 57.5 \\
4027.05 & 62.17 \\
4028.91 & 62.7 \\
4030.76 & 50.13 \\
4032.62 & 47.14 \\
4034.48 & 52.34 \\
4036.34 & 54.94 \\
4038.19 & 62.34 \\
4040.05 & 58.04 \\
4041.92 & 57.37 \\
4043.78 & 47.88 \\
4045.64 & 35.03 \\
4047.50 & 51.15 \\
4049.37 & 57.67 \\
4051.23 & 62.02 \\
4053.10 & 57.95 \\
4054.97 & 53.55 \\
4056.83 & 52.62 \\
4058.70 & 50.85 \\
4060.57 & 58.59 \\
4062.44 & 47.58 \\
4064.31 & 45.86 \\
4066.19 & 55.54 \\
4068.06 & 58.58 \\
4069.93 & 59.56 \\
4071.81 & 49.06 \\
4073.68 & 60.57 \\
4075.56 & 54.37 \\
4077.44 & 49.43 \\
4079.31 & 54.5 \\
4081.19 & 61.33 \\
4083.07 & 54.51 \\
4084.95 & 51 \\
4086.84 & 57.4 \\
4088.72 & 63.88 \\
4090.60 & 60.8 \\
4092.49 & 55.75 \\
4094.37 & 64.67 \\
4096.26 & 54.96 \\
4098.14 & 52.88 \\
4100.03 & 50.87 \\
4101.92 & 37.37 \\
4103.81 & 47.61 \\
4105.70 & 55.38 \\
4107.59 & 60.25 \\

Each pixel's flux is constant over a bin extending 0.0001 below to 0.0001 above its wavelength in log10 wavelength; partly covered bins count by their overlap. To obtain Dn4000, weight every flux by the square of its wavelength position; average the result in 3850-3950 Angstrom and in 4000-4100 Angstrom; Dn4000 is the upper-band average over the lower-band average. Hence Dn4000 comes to 1.60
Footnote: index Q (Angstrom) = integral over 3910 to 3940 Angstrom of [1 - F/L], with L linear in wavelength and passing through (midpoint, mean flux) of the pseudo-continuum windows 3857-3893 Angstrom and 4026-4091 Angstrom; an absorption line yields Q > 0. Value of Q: 7.10 Angstrom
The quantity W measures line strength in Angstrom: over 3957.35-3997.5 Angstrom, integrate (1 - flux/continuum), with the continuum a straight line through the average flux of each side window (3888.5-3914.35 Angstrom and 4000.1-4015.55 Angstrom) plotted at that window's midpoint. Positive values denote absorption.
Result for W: 8.5 Angstrom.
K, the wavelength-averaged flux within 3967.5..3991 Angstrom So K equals 41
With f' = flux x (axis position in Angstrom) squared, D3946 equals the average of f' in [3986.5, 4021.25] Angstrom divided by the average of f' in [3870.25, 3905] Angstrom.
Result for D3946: 1.51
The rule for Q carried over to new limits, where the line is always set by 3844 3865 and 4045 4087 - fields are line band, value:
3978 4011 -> -3.0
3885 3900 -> 1.4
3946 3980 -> 8.8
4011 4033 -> -2.5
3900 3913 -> 0.4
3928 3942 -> 8.1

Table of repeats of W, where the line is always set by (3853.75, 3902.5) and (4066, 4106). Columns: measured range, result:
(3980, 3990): -1.3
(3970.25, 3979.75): 2.2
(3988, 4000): -2.0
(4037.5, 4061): -0.8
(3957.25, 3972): 6.7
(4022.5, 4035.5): -1.4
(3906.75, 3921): -1.4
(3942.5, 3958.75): 0.4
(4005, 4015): -1.0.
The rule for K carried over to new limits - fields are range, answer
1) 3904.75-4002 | 39.2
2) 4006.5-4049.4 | 55.1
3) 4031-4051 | 52.7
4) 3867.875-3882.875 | 39.6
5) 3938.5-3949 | 37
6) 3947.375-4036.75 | 48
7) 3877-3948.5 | 36.4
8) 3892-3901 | 43.9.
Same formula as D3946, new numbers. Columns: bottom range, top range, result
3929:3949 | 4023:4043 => 2.28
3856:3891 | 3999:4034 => 1.60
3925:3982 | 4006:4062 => 1.79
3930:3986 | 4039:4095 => 1.71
